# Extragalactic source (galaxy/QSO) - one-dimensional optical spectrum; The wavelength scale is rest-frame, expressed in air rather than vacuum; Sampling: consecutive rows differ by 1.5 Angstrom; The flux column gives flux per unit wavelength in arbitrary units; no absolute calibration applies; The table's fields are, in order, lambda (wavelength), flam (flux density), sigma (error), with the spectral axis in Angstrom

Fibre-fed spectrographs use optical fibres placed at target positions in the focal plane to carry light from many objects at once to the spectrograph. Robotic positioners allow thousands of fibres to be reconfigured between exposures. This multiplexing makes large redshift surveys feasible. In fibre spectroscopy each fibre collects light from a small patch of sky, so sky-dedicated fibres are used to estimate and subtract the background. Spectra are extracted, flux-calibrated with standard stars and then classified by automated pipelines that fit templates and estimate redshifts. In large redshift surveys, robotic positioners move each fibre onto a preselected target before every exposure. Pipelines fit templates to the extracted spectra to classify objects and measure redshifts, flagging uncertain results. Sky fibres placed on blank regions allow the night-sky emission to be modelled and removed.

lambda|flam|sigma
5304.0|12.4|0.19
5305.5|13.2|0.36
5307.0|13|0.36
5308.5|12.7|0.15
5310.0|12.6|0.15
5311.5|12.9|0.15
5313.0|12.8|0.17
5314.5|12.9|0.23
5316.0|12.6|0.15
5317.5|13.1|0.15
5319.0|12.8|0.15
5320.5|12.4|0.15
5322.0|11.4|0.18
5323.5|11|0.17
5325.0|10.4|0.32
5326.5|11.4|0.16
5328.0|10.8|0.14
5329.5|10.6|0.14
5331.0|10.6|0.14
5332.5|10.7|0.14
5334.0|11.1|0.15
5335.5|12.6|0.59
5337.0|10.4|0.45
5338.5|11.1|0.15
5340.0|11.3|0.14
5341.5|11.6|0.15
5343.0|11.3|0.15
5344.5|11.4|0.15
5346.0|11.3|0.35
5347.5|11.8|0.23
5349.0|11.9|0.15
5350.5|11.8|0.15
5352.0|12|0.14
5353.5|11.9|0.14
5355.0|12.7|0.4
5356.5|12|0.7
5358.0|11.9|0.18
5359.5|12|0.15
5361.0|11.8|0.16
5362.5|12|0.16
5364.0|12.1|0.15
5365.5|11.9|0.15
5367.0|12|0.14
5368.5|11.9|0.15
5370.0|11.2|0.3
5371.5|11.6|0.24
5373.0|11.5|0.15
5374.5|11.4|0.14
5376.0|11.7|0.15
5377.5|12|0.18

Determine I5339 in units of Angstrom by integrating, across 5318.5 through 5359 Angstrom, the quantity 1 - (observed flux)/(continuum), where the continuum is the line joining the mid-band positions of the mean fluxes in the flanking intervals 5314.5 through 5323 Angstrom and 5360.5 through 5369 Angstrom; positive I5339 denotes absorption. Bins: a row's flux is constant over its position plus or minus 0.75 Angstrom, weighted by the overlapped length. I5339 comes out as 2.5 Angstrom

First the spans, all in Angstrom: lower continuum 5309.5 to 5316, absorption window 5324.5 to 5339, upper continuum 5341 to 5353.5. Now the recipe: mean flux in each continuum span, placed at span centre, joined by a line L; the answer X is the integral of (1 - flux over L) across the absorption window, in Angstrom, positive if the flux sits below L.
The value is 1.4 Angstrom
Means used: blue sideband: 12.8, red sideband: 11.7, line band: 11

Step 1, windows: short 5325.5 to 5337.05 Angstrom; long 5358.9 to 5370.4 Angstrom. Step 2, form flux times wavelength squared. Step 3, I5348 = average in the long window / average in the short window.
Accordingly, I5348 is 1.09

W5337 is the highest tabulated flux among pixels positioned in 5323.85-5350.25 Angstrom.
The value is 12.6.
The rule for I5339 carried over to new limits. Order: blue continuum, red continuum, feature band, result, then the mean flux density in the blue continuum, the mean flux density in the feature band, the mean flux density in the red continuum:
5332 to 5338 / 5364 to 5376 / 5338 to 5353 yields -0.3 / 11.2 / 11.6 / 11.7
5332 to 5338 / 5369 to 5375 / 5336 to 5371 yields -1.2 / 11.2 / 11.7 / 11.4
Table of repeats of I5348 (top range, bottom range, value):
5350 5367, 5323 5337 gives 1.10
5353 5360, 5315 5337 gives 1.06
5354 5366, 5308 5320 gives 0.96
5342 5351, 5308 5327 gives 0.96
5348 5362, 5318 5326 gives 1.04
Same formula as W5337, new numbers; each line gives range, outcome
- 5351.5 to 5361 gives 12.7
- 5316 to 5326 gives 13.1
